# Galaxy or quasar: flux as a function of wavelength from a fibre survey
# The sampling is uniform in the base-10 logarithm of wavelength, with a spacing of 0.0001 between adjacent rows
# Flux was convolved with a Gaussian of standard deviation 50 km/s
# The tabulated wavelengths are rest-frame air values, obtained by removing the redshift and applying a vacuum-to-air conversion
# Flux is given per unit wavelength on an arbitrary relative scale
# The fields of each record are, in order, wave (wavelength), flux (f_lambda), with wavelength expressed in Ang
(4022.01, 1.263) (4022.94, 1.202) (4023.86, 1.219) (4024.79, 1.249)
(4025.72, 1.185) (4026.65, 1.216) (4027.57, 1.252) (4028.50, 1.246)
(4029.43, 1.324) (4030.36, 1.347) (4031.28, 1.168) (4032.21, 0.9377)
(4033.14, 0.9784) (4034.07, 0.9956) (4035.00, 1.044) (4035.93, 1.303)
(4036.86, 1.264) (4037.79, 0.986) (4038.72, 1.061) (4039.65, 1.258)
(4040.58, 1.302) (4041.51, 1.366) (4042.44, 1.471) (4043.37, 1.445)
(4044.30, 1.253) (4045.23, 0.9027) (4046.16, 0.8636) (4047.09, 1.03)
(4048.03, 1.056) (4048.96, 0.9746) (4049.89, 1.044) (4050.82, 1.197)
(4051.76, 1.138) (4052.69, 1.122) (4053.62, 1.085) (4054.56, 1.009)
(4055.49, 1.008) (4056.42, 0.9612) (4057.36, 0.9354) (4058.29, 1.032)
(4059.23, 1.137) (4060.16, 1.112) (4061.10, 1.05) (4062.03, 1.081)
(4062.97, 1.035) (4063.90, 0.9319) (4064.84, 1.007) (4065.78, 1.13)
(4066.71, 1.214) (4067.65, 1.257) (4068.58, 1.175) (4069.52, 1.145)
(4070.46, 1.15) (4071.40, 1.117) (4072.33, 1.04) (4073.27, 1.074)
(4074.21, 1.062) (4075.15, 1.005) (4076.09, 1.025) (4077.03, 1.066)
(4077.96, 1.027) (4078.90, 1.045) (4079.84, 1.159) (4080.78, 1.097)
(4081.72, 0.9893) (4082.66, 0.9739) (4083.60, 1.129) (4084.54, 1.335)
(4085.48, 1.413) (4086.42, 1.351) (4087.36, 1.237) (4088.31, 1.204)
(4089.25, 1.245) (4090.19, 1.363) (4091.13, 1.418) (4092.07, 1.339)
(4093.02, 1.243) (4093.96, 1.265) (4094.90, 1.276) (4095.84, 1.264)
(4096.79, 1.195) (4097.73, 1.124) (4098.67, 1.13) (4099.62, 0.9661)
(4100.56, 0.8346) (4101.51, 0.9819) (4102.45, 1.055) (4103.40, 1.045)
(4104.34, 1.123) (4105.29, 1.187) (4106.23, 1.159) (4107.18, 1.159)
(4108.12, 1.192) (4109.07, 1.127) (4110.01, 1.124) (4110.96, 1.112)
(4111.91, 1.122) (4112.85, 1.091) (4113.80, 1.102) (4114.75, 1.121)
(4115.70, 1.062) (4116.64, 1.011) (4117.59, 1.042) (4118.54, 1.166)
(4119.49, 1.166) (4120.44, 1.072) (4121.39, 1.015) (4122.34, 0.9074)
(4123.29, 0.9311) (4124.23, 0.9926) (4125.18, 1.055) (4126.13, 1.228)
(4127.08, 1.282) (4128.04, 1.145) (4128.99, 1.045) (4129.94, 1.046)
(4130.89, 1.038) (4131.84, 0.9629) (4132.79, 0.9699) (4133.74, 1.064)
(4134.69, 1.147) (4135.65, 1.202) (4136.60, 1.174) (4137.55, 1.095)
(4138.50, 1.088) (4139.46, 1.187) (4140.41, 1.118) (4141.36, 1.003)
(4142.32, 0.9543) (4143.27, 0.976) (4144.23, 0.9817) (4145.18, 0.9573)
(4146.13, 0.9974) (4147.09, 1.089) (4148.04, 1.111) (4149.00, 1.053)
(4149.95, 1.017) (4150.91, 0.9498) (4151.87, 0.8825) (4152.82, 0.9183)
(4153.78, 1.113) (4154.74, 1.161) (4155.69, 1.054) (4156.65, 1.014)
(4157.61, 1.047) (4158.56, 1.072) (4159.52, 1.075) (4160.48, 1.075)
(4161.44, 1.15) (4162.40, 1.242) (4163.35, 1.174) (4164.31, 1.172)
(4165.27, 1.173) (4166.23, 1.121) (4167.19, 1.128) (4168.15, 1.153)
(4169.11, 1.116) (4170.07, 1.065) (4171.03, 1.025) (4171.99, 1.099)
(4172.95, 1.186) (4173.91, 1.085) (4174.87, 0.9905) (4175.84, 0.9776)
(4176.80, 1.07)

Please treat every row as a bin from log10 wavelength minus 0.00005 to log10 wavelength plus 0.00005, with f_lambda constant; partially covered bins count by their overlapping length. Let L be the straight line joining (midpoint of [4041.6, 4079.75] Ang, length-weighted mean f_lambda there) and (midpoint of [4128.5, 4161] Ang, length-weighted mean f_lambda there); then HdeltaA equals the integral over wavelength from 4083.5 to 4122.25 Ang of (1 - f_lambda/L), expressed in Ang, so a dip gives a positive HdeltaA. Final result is -3.22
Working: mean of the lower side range 1.09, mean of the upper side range 1.05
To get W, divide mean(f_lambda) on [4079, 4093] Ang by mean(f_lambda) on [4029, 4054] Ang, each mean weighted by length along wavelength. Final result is 1.07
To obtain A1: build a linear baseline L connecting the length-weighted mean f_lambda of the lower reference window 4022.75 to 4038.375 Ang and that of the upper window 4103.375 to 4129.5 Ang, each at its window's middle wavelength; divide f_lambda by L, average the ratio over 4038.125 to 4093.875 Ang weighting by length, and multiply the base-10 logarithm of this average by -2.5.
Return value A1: 0.006 mag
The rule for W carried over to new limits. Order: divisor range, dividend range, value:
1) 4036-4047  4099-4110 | 0.90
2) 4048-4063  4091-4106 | 1.08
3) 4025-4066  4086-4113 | 1.05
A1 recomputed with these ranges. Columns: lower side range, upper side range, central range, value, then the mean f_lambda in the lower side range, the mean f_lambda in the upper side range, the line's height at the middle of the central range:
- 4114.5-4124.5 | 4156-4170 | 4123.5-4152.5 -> 0.02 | 1.04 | 1.12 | 1.08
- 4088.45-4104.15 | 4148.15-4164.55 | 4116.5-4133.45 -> 0.06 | 1.17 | 1.07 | 1.12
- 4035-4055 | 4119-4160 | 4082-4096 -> -0.15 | 1.15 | 1.05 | 1.1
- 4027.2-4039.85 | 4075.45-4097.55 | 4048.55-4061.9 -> 0.11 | 1.15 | 1.2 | 1.17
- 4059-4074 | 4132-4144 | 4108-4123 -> 0.00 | 1.1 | 1.08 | 1.08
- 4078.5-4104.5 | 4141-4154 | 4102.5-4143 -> -0.02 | 1.17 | 0.998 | 1.07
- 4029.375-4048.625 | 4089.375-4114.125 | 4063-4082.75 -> 0.07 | 1.16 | 1.16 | 1.16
